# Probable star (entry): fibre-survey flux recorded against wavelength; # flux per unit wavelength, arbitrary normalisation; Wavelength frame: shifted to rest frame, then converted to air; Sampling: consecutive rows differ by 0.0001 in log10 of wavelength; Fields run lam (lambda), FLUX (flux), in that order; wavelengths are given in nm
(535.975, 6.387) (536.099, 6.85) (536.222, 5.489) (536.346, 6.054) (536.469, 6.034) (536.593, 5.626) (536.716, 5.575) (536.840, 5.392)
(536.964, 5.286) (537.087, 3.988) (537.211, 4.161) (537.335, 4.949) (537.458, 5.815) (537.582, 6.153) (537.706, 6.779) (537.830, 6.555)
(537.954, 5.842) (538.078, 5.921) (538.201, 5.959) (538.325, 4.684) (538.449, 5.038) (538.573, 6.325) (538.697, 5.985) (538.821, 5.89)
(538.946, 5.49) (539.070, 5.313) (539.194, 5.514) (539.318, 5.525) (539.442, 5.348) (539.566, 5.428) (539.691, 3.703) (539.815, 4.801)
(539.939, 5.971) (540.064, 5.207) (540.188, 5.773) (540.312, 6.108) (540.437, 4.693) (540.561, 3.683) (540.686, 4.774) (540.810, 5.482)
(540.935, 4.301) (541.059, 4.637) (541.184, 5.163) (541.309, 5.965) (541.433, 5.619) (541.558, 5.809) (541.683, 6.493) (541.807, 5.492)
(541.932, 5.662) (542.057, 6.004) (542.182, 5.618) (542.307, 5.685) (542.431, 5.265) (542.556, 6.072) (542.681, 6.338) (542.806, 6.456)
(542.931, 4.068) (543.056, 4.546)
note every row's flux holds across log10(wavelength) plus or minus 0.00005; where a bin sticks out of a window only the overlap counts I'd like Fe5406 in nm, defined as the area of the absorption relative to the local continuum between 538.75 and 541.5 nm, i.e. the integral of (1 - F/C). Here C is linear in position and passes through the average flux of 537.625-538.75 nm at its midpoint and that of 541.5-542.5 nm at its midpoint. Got 0.30 nm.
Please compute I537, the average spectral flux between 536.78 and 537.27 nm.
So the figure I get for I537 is 4.71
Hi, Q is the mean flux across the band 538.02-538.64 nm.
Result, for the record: 5.59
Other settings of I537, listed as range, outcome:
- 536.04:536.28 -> 6.18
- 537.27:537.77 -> 5.91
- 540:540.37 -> 5.69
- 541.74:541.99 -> 5.61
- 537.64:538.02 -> 6.37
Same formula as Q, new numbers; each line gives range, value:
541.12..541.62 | 5.63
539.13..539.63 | 5.45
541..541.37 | 5.25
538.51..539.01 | 5.91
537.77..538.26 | 6.08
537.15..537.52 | 4.98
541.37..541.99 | 5.82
